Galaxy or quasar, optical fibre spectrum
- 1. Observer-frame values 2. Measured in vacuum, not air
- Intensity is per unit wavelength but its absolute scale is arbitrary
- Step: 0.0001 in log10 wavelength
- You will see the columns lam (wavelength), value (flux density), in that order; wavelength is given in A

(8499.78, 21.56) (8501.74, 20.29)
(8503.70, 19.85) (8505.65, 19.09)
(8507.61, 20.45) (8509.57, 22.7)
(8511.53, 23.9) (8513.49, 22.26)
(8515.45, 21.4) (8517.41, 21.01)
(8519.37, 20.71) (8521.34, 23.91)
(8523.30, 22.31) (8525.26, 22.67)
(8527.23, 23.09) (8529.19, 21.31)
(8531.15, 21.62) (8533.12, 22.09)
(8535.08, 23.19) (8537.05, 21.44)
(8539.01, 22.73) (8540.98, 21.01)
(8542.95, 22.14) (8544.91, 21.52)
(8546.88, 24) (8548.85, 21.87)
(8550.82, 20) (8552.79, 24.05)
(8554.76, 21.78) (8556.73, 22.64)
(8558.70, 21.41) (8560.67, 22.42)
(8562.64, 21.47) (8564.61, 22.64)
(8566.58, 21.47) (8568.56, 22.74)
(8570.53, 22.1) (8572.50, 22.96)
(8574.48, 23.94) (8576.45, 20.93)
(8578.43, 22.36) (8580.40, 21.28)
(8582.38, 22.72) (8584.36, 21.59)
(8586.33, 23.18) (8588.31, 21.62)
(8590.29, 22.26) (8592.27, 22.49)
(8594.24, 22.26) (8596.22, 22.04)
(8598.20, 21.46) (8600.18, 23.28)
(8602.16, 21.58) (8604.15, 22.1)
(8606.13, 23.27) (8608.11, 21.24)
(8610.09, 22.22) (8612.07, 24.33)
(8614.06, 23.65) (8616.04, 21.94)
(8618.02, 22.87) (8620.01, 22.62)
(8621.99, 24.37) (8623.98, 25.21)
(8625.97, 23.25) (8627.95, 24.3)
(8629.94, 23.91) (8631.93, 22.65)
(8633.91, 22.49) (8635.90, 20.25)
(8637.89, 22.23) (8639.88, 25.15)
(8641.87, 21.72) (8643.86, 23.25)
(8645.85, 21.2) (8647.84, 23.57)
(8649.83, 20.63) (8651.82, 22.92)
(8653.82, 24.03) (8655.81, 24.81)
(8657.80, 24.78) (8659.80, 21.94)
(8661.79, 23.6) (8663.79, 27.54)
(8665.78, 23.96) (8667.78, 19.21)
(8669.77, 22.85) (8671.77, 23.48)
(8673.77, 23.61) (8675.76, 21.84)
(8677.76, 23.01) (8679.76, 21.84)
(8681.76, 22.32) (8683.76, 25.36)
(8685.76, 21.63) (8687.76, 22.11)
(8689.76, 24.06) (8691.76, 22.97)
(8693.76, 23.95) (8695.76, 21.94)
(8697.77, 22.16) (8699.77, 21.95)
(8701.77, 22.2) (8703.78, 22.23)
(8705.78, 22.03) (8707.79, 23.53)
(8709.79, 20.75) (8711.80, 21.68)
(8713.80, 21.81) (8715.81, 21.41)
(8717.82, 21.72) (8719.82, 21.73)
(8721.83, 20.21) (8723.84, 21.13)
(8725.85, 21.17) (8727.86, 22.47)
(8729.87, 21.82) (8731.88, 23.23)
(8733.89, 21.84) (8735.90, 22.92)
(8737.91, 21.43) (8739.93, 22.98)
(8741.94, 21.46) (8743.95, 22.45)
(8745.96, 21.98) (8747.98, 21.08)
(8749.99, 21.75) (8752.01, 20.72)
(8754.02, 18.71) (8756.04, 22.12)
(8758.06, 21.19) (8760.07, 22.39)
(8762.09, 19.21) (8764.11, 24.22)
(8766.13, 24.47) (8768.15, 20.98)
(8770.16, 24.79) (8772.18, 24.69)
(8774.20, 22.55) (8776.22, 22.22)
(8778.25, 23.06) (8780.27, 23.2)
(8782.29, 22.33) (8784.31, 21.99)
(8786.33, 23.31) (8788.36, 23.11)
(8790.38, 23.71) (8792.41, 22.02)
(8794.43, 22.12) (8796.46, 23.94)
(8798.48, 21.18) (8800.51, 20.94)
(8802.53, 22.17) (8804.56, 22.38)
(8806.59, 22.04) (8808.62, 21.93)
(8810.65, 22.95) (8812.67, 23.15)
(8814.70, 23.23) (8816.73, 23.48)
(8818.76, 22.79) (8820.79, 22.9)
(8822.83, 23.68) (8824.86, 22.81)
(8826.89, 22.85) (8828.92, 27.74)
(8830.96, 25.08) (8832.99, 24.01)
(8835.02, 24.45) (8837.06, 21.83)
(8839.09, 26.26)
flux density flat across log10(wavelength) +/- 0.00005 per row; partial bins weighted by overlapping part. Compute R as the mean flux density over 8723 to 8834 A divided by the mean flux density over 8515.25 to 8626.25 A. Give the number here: 1.0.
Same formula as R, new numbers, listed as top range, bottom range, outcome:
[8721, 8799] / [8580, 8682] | 0.97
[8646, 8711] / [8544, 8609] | 1.03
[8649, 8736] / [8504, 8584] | 1.02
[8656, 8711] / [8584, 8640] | 1.01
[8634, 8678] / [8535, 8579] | 1.04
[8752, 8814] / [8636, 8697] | 0.97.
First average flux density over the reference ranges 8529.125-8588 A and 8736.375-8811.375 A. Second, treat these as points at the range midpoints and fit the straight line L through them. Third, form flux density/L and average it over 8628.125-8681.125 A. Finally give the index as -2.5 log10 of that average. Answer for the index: -0.04 mag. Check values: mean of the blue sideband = 22.2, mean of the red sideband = 22.3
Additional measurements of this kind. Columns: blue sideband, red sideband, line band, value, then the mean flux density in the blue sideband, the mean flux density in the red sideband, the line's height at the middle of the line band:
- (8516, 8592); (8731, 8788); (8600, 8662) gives -0.04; 22.2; 22.3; 22.2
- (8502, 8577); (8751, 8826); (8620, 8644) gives -0.05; 22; 22.5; 22.2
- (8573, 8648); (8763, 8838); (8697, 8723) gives 0.05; 22.6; 23.1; 22.9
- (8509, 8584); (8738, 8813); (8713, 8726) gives 0.05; 22.2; 22.3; 22.3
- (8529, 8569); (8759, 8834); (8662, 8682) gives -0.02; 22.1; 23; 22.5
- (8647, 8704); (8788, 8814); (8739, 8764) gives 0.06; 23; 22.4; 22.7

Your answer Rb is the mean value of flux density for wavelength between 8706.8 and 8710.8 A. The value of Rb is 22.1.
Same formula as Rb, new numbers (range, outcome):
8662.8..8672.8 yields 23.4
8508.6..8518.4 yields 22.3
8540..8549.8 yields 22.1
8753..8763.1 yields 20.7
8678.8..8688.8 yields 22.7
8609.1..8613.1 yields 23.3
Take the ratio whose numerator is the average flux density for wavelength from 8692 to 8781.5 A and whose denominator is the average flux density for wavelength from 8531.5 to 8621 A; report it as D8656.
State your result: 0.99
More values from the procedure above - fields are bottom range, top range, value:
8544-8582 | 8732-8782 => 1.00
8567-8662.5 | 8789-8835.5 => 1.02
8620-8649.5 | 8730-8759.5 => 0.94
